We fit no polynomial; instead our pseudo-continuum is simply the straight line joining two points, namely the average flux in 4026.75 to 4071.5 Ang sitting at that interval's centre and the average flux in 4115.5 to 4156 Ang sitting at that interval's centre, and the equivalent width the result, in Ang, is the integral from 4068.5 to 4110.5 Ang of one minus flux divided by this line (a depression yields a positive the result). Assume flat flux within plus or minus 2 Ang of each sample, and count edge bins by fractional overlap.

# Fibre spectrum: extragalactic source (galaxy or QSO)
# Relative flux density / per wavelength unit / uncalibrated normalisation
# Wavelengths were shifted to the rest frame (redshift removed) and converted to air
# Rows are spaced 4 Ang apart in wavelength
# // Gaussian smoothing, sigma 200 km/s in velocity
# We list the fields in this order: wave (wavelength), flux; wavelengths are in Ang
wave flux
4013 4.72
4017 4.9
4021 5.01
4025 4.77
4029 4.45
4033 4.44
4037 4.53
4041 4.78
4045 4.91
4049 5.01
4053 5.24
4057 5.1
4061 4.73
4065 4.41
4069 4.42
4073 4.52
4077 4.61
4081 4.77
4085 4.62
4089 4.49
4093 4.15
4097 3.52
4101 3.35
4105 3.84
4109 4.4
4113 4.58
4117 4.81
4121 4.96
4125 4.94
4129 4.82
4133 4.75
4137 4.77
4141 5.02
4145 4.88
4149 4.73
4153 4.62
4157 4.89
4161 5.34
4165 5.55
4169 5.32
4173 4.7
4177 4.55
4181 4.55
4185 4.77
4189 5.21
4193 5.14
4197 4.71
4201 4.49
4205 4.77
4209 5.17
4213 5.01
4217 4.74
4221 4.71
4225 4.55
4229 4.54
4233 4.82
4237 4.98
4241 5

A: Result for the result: 4.7 Ang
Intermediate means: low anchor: 4.73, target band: 4.24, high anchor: 4.83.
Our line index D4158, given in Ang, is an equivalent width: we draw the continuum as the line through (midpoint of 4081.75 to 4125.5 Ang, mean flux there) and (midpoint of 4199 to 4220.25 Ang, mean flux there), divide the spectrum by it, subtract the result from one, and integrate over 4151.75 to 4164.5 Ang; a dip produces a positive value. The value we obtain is -1.27 Ang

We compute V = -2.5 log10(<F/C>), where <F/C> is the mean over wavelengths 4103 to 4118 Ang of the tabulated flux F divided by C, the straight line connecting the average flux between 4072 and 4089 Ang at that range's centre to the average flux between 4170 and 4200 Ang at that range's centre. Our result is 0.07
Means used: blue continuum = 4.62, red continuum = 4.81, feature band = 4.38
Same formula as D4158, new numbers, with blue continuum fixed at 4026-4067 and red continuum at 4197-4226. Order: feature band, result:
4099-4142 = 1.92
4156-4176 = -1.54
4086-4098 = 1.56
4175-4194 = -0.20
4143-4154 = 0.04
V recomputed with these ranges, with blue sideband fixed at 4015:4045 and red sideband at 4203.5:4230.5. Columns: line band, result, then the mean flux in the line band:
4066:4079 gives 0.05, 4.51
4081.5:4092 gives 0.04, 4.55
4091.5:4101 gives 0.26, 3.72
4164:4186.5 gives -0.02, 4.88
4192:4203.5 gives 0.01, 4.75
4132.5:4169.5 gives -0.05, 4.98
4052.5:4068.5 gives -0.02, 4.79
